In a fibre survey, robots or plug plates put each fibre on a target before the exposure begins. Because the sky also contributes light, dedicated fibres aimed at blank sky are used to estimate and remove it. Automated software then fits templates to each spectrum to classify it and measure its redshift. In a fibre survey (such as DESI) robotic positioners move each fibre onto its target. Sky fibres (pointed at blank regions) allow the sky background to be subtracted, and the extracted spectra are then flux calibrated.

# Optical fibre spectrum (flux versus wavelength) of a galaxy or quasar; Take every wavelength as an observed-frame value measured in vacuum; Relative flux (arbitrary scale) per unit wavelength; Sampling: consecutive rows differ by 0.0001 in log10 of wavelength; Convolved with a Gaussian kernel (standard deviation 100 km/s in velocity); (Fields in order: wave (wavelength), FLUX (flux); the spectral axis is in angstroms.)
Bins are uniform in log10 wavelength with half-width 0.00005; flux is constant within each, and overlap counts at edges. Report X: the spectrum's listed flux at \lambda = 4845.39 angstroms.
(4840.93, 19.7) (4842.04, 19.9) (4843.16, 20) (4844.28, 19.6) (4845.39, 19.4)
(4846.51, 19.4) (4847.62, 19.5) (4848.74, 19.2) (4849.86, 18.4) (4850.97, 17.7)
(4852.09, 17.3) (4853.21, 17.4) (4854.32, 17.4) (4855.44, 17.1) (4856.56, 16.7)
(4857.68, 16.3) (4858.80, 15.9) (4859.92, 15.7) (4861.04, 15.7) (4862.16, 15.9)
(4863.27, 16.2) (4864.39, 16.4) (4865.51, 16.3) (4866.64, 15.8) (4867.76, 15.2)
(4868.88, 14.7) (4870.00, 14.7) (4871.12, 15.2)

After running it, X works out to 19.4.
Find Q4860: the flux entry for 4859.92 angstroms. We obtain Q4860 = 15.7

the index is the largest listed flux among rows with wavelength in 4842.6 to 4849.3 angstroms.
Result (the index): 20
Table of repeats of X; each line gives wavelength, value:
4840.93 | 19.7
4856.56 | 16.7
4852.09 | 17.3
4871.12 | 15.2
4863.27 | 16.2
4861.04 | 15.7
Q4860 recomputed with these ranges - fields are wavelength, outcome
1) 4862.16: 15.9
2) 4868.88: 14.7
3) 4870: 14.7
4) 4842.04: 19.9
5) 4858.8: 15.9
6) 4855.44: 17.1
